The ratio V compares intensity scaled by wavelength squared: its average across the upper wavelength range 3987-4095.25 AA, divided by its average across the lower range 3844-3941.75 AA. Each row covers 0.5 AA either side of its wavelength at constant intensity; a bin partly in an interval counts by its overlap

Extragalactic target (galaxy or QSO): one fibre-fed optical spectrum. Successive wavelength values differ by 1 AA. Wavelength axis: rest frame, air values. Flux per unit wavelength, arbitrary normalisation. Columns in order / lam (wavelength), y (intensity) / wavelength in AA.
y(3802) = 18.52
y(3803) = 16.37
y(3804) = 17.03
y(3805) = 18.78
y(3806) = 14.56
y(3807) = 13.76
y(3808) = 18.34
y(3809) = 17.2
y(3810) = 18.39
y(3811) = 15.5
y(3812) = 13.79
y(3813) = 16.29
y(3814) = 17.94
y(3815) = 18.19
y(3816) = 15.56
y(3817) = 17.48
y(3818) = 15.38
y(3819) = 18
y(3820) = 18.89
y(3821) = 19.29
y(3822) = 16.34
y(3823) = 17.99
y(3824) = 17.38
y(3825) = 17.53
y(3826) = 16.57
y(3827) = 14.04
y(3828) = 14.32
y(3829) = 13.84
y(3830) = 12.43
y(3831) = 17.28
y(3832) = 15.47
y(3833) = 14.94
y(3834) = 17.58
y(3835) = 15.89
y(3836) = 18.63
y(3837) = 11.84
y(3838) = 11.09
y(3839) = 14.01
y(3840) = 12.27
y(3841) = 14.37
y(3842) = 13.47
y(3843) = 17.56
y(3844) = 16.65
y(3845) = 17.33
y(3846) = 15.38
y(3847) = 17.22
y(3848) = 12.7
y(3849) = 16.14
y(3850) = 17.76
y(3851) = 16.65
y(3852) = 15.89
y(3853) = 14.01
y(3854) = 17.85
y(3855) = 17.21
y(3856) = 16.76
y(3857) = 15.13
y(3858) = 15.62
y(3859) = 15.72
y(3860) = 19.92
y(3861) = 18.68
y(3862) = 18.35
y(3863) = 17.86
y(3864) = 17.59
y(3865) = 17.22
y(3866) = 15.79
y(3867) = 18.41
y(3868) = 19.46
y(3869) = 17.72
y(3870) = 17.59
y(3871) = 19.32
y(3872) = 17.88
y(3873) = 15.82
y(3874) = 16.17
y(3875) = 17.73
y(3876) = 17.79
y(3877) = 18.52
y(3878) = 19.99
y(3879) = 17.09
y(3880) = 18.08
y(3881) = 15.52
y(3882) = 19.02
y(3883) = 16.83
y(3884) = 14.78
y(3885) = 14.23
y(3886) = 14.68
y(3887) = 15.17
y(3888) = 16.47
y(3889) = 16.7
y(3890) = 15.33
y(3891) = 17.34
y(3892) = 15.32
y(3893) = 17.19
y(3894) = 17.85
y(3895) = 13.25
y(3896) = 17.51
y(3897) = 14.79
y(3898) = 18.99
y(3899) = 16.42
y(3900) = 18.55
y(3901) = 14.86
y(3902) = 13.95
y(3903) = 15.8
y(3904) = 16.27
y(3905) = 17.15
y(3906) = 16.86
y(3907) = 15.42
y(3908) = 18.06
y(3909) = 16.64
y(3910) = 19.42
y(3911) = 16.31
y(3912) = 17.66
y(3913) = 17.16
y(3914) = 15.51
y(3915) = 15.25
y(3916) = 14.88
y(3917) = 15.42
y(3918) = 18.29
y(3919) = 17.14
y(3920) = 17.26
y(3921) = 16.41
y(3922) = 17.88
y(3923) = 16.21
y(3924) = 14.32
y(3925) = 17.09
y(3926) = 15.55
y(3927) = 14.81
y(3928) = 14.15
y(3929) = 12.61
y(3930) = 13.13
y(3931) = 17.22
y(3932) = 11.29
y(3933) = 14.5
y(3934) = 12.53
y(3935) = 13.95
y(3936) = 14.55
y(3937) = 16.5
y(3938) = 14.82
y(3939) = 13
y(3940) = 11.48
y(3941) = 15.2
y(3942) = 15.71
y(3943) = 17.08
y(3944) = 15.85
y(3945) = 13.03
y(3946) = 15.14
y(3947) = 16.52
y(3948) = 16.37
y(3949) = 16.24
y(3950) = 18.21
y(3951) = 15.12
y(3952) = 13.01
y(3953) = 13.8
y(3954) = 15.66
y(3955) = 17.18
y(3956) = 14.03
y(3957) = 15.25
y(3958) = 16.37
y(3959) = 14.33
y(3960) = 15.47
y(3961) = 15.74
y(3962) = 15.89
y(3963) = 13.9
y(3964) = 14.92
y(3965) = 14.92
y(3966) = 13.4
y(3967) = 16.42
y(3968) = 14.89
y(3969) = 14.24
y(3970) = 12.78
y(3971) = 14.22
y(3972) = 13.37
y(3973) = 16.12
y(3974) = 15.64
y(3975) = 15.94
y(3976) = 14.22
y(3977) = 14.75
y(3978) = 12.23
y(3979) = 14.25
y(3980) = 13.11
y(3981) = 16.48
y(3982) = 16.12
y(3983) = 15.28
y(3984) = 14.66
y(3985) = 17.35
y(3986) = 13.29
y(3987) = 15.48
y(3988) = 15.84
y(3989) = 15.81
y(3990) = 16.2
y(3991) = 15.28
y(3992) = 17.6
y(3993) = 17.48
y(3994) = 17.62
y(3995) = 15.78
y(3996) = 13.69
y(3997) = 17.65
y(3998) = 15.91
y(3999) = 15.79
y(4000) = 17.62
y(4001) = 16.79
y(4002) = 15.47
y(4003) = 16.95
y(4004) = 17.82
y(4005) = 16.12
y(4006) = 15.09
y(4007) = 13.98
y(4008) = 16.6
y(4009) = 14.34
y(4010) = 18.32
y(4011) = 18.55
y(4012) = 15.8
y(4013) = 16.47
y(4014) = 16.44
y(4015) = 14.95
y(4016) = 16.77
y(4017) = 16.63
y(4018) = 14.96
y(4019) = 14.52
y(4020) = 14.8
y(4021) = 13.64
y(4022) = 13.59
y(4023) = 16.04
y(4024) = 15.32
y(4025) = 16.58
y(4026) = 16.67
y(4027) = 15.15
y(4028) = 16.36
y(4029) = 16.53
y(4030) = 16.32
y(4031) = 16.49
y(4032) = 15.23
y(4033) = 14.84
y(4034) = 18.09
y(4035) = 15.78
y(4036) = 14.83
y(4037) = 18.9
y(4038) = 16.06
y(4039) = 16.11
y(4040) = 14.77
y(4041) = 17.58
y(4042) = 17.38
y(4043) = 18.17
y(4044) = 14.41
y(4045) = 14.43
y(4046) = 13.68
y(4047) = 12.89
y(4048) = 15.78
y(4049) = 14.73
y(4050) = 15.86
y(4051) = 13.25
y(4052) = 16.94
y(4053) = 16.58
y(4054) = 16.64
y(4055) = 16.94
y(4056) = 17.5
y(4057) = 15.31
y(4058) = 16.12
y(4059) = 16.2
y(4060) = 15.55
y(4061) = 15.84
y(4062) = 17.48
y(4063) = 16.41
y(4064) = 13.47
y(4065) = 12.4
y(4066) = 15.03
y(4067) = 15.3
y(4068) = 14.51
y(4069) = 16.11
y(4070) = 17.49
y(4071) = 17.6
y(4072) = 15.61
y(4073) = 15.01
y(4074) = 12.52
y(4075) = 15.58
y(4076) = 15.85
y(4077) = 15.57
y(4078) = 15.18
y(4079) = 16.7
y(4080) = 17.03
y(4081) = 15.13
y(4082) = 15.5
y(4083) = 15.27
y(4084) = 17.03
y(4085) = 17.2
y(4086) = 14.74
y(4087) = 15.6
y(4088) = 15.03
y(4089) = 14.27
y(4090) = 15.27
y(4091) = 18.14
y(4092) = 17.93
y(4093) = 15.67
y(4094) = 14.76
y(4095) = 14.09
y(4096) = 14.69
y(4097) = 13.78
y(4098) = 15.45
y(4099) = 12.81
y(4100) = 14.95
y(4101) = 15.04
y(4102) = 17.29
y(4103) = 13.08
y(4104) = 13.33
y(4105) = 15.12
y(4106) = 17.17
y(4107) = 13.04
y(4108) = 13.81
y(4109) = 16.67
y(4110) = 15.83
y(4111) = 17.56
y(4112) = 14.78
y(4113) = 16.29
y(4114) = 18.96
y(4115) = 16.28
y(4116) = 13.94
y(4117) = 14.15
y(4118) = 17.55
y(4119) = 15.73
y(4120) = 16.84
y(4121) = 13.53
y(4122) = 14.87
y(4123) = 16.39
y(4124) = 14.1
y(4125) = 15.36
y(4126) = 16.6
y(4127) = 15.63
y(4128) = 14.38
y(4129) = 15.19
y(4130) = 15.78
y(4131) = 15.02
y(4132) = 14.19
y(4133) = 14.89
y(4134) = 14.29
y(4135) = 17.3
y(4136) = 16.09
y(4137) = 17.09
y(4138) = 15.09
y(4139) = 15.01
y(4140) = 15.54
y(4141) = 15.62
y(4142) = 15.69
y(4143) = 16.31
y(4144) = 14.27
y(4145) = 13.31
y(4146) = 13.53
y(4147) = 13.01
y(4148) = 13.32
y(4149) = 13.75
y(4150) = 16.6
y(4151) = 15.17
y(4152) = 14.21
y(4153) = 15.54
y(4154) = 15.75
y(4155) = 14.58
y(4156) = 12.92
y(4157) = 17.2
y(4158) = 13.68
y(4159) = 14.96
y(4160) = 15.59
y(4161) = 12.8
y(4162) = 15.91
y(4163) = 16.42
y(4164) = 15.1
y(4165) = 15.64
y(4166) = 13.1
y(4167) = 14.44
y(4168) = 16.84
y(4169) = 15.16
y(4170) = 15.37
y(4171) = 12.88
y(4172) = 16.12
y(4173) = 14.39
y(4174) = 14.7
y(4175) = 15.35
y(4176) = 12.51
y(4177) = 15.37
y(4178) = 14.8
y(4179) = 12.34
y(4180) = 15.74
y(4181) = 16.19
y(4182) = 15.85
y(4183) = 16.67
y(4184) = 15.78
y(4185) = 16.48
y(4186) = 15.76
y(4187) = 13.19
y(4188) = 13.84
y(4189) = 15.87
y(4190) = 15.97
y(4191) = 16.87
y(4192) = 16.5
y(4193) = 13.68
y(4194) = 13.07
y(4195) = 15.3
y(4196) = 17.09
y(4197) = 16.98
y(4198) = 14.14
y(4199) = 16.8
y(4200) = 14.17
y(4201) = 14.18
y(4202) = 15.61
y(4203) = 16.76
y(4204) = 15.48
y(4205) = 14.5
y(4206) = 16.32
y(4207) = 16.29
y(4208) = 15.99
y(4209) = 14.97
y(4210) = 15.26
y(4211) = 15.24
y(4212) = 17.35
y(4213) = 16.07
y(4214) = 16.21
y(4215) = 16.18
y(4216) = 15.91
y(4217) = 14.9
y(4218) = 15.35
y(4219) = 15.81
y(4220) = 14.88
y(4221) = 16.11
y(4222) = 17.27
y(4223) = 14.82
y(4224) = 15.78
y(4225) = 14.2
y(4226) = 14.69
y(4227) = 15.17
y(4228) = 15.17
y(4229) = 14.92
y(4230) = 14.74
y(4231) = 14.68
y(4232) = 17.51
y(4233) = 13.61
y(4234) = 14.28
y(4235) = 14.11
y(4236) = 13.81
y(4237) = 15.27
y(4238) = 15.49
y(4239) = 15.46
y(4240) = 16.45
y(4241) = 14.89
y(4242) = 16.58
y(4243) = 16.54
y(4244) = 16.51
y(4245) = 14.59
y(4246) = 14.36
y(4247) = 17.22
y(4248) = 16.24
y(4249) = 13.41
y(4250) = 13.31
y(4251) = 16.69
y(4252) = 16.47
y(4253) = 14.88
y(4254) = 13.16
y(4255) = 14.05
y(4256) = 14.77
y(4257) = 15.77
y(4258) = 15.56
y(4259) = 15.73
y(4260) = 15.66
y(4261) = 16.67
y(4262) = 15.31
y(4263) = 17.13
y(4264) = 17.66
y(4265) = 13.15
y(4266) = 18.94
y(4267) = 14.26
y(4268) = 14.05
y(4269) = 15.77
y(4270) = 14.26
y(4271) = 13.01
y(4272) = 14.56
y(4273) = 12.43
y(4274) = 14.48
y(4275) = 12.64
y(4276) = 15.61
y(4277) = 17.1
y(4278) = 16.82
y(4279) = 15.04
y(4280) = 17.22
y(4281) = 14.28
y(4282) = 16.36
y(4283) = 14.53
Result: 1.0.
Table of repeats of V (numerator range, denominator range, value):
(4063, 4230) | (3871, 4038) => 1.07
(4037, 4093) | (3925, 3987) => 1.12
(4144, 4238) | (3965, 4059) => 1.05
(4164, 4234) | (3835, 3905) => 1.10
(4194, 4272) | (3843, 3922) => 1.09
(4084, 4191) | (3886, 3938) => 1.07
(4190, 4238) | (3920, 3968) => 1.17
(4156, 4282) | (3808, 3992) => 1.12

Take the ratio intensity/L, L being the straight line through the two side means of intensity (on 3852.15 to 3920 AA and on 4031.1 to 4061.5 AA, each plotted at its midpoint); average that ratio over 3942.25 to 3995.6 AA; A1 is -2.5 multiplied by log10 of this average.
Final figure 0.07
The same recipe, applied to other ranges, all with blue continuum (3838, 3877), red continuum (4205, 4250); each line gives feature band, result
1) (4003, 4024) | 0.02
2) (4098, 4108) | 0.08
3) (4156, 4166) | 0.04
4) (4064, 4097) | 0.03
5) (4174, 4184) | 0.04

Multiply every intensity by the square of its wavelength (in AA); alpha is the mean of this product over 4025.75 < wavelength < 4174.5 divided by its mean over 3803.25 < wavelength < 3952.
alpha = 1.1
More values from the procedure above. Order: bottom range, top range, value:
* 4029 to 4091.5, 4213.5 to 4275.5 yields 1.05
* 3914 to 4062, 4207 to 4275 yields 1.11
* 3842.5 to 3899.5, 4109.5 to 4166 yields 1.03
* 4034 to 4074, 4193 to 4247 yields 1.06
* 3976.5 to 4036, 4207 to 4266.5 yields 1.09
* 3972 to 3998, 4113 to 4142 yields 1.08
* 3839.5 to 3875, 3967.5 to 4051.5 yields 1.01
